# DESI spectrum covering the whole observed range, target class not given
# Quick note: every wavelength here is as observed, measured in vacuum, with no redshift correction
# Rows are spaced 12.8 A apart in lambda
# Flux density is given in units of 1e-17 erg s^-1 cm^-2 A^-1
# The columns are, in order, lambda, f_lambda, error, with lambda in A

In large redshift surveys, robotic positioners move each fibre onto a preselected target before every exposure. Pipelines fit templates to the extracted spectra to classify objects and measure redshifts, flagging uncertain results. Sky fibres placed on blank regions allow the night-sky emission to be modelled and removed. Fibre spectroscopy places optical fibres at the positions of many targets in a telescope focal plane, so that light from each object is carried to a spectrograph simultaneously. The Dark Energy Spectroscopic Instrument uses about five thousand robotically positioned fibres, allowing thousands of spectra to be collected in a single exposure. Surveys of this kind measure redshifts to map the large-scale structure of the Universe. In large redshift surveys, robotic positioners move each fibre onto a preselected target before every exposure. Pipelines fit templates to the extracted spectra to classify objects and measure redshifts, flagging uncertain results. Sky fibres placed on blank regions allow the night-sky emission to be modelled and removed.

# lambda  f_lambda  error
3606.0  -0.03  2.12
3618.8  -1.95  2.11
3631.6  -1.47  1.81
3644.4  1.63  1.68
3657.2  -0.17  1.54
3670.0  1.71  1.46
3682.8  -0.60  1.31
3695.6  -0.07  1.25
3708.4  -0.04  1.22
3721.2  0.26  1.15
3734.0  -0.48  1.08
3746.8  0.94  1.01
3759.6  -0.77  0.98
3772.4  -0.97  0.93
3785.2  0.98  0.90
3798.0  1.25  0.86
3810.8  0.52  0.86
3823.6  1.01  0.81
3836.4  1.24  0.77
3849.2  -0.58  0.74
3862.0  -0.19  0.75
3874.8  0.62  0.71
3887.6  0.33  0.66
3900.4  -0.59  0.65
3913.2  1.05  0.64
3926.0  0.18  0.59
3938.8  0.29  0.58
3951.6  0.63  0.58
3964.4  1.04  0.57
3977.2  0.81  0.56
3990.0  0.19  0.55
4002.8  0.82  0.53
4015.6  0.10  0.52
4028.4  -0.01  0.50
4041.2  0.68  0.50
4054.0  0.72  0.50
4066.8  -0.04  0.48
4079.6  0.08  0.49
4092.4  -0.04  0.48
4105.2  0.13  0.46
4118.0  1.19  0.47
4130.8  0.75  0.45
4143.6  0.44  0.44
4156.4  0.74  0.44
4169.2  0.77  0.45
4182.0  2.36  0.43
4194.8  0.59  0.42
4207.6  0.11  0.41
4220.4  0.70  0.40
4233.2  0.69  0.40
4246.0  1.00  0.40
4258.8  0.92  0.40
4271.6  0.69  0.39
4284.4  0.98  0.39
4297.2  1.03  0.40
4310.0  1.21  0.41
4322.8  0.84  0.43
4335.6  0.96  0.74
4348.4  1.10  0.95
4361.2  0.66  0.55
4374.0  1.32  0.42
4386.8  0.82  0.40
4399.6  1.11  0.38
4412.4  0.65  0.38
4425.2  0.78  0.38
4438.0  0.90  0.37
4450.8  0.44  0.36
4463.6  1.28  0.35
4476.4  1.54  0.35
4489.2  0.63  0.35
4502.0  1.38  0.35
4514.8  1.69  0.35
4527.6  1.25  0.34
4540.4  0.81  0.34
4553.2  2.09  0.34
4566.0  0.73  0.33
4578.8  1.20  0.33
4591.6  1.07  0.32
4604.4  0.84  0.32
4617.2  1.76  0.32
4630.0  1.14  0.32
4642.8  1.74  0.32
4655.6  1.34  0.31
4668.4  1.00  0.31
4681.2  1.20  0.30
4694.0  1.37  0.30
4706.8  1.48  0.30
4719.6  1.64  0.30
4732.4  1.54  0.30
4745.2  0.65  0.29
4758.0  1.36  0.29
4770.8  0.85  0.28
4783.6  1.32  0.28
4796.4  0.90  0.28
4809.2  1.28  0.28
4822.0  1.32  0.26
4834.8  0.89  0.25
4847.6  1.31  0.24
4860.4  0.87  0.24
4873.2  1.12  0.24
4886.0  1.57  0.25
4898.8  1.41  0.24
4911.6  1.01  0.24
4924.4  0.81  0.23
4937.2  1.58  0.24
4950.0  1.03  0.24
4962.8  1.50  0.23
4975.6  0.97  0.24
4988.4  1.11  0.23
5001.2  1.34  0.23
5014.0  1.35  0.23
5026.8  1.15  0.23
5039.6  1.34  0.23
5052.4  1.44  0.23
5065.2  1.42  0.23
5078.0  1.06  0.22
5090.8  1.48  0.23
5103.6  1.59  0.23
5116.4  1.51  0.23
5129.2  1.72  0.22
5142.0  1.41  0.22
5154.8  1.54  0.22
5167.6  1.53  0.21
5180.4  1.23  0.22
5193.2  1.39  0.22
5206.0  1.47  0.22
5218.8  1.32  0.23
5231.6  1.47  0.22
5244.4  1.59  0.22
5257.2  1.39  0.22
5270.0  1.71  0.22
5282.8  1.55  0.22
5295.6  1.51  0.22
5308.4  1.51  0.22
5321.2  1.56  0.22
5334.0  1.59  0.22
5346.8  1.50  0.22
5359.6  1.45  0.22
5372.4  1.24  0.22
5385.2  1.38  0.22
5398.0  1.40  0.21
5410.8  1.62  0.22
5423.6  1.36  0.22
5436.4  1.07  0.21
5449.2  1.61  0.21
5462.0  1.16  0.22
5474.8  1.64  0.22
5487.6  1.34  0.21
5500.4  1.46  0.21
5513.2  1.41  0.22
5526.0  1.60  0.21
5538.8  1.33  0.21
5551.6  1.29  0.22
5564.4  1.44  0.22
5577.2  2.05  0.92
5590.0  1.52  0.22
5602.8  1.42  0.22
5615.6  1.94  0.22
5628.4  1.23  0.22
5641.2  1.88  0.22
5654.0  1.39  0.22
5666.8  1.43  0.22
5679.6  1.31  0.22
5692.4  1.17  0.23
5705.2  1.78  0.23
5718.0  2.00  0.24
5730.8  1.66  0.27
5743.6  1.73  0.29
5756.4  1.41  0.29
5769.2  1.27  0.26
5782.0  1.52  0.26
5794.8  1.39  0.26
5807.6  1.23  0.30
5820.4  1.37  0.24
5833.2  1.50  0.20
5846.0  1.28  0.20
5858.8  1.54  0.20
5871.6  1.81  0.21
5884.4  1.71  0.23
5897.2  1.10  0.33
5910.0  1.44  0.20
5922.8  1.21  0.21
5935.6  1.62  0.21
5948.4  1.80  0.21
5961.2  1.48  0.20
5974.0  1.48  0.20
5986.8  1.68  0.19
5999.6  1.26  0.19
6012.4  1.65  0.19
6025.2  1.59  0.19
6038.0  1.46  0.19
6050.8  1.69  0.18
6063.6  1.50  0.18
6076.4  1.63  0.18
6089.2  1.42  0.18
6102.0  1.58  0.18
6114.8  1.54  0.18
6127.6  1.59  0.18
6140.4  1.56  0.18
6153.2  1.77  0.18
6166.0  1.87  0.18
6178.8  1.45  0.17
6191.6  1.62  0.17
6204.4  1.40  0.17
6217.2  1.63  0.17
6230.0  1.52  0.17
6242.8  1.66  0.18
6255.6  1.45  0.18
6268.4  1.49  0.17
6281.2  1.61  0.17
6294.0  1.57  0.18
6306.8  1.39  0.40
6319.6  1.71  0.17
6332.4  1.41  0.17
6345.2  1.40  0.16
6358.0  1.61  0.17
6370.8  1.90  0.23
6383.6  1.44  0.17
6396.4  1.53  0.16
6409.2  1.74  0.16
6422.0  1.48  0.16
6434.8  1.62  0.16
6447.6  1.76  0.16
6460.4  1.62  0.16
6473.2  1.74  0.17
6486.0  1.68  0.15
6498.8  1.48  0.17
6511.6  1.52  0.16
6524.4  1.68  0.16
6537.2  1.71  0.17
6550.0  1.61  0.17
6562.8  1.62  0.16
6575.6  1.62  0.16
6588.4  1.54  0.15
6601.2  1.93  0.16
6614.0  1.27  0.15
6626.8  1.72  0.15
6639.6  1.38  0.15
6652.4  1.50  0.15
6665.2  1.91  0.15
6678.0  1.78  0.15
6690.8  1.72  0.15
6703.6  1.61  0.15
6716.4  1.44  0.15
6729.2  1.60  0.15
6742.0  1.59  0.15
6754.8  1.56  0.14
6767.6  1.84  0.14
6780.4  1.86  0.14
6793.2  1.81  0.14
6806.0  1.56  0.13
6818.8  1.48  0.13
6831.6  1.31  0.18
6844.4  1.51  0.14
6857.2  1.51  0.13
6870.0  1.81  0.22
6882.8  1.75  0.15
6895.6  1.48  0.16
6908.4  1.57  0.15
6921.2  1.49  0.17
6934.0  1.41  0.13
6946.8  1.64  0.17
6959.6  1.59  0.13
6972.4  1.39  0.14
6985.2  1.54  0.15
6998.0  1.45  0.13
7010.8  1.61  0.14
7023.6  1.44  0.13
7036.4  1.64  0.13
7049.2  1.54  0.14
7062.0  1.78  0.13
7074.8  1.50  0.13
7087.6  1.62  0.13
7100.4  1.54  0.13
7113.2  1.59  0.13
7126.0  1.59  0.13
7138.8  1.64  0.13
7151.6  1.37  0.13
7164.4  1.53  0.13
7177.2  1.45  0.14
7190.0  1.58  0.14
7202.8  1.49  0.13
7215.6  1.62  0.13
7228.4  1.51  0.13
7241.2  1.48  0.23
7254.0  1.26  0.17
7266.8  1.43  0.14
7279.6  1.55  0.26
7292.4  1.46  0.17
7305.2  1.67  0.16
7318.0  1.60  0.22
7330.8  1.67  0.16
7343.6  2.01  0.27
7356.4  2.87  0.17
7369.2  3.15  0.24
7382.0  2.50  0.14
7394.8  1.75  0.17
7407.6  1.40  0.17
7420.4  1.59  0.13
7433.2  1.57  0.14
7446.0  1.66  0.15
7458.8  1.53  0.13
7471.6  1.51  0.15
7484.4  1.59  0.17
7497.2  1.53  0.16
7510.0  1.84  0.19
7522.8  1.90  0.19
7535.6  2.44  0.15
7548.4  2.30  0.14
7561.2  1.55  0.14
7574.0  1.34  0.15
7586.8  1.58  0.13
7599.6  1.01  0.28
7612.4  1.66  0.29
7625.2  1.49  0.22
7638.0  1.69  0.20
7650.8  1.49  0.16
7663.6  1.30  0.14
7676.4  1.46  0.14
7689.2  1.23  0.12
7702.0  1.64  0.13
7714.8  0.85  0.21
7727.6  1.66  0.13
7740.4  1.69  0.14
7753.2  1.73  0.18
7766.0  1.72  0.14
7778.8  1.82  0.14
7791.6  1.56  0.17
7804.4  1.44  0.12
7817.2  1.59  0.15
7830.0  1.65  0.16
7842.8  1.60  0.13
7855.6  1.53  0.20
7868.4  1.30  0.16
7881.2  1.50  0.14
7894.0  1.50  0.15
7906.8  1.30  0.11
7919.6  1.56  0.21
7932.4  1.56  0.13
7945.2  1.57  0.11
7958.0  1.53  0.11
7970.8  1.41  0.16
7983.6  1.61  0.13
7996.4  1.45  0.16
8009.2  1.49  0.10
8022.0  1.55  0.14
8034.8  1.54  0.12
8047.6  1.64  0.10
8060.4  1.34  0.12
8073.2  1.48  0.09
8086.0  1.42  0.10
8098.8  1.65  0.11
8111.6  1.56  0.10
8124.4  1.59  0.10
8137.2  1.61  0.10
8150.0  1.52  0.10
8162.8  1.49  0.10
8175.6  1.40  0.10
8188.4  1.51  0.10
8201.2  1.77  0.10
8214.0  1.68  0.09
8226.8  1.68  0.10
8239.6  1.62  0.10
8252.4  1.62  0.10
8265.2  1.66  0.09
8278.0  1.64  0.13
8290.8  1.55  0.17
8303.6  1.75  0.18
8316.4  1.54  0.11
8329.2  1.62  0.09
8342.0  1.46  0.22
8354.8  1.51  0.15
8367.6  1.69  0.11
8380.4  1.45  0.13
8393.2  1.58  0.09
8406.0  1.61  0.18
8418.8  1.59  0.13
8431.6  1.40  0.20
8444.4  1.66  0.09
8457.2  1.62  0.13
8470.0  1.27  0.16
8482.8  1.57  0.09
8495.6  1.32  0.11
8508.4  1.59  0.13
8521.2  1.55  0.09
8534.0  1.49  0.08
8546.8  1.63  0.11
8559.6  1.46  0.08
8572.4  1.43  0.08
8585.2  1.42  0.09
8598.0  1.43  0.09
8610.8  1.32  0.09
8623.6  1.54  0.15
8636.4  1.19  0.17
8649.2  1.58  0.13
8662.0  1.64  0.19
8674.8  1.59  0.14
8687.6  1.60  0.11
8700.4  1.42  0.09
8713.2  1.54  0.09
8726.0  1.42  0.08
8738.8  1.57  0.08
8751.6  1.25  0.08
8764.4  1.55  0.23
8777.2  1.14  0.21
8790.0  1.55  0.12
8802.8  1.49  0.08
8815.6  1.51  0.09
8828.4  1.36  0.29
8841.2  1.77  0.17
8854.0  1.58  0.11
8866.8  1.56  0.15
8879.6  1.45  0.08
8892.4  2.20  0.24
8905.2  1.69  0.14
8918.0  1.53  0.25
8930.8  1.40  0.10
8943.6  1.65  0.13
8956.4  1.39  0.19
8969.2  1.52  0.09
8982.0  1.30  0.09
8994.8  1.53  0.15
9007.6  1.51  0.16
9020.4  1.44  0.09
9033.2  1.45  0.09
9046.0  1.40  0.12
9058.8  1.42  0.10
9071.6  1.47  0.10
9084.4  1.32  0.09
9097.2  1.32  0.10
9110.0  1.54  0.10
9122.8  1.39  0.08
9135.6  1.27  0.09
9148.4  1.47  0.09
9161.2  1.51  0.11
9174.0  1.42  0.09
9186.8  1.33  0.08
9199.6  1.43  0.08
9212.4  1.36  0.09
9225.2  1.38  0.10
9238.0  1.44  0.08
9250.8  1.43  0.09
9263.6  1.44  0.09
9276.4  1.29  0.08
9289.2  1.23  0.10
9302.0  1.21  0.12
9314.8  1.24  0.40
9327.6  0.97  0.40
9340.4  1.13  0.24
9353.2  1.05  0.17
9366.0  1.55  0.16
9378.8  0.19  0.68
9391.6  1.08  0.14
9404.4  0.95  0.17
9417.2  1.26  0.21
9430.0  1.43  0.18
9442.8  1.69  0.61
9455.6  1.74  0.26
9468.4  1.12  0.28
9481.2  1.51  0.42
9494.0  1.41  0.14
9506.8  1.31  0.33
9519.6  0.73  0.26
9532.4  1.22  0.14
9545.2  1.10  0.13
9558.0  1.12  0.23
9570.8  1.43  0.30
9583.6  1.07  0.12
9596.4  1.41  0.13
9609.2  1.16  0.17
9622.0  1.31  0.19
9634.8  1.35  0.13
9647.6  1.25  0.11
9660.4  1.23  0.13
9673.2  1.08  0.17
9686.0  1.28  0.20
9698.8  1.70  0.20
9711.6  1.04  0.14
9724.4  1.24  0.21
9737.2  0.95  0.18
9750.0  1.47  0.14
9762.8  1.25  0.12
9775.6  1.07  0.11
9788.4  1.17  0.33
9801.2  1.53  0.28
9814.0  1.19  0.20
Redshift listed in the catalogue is 0.122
